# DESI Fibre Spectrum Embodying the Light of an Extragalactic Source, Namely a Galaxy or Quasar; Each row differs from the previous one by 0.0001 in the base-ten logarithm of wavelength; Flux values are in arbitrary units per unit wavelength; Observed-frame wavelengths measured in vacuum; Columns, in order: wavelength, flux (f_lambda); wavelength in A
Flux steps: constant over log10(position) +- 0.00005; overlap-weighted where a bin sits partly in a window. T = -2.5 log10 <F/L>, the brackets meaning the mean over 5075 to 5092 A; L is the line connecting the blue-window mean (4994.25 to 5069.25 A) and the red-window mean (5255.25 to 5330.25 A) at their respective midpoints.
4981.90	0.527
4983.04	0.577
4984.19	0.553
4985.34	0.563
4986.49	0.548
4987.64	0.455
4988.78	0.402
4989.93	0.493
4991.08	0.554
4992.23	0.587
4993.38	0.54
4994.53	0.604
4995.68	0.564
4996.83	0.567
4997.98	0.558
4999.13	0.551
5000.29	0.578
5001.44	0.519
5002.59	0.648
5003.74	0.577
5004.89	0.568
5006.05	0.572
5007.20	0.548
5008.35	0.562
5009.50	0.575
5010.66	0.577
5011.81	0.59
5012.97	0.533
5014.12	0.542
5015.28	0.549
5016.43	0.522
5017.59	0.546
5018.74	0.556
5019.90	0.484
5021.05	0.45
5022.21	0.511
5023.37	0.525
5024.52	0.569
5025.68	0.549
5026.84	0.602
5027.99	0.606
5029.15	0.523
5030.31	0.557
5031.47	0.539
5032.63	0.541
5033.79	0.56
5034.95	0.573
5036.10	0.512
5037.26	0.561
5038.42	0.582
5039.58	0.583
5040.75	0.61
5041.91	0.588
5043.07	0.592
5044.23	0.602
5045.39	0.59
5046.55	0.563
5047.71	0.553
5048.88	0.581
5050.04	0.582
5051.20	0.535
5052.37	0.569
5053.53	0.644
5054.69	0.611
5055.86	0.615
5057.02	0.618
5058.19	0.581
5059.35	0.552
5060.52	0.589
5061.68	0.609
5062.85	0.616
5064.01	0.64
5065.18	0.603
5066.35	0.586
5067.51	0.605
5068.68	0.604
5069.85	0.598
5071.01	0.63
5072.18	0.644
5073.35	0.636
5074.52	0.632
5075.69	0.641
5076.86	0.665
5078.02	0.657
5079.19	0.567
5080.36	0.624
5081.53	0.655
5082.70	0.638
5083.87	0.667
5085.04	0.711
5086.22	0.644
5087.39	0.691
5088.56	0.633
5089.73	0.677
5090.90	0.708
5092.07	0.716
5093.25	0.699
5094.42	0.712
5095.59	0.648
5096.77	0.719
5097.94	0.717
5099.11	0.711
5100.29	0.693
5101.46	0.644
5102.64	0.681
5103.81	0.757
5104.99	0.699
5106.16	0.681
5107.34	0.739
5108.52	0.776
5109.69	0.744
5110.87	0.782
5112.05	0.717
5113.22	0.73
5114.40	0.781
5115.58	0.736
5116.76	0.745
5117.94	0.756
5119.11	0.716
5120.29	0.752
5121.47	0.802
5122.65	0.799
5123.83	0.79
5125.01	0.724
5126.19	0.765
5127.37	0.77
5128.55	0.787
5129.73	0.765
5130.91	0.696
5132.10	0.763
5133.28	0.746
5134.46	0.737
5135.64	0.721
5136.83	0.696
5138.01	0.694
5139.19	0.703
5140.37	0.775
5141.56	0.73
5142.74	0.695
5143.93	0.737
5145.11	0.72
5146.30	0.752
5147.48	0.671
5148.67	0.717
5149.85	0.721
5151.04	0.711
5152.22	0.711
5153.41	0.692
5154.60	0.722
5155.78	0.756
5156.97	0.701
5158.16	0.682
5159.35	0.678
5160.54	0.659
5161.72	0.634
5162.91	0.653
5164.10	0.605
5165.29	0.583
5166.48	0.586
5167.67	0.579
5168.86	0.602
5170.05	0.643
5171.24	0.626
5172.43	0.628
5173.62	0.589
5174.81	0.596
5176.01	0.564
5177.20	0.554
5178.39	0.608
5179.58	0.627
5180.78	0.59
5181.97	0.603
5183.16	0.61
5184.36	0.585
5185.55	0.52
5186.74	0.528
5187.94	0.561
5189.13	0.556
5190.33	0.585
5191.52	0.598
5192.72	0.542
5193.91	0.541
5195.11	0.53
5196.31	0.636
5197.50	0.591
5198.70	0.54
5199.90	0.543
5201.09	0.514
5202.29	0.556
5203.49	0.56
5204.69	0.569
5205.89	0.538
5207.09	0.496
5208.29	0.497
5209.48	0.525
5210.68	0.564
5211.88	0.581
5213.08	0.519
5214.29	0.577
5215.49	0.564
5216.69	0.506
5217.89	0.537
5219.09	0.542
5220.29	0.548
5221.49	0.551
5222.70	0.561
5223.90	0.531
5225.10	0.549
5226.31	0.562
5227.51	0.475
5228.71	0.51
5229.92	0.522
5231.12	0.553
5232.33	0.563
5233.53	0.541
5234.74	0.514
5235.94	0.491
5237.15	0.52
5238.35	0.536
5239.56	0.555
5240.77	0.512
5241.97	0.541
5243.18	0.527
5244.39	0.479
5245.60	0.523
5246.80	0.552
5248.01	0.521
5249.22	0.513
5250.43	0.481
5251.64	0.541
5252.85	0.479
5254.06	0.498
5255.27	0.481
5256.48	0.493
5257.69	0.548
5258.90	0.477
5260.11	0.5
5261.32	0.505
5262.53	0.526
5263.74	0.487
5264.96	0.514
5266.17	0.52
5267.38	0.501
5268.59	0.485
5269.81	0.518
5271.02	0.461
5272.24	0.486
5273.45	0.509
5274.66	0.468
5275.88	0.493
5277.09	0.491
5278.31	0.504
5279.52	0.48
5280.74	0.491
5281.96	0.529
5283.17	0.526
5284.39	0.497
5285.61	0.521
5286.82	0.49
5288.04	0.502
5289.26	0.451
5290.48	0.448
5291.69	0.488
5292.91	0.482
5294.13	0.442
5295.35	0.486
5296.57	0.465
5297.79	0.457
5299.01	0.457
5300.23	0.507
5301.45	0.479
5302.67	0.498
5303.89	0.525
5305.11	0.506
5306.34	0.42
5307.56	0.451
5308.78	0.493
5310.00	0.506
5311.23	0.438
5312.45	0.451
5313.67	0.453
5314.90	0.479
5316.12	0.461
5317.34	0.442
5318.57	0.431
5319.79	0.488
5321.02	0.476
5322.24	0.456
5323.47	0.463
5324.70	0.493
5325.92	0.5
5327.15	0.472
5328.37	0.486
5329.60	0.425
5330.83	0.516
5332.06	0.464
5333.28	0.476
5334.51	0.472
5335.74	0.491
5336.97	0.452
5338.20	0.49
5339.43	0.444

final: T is -0.19 mag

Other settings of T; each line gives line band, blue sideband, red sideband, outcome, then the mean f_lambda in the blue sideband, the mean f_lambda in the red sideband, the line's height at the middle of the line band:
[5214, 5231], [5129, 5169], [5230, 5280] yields 0.06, 0.695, 0.51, 0.567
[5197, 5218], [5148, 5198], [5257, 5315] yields 0.07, 0.619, 0.488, 0.579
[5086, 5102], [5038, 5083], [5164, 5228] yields -0.16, 0.605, 0.564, 0.595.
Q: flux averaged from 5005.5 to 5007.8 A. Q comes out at 0.561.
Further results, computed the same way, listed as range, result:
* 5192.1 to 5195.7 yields 0.538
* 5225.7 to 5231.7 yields 0.524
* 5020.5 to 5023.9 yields 0.494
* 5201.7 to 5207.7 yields 0.543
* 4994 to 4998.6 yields 0.573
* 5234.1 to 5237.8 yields 0.509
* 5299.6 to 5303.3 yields 0.495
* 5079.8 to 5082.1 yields 0.64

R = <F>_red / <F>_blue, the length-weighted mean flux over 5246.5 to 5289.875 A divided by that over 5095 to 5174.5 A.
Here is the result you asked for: 0.7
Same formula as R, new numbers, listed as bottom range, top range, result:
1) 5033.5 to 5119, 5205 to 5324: 0.78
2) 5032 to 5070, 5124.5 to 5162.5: 1.23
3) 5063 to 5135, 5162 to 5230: 0.81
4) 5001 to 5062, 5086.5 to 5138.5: 1.29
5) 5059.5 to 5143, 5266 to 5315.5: 0.70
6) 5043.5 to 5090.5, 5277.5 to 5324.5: 0.77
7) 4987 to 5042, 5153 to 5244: 1.04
